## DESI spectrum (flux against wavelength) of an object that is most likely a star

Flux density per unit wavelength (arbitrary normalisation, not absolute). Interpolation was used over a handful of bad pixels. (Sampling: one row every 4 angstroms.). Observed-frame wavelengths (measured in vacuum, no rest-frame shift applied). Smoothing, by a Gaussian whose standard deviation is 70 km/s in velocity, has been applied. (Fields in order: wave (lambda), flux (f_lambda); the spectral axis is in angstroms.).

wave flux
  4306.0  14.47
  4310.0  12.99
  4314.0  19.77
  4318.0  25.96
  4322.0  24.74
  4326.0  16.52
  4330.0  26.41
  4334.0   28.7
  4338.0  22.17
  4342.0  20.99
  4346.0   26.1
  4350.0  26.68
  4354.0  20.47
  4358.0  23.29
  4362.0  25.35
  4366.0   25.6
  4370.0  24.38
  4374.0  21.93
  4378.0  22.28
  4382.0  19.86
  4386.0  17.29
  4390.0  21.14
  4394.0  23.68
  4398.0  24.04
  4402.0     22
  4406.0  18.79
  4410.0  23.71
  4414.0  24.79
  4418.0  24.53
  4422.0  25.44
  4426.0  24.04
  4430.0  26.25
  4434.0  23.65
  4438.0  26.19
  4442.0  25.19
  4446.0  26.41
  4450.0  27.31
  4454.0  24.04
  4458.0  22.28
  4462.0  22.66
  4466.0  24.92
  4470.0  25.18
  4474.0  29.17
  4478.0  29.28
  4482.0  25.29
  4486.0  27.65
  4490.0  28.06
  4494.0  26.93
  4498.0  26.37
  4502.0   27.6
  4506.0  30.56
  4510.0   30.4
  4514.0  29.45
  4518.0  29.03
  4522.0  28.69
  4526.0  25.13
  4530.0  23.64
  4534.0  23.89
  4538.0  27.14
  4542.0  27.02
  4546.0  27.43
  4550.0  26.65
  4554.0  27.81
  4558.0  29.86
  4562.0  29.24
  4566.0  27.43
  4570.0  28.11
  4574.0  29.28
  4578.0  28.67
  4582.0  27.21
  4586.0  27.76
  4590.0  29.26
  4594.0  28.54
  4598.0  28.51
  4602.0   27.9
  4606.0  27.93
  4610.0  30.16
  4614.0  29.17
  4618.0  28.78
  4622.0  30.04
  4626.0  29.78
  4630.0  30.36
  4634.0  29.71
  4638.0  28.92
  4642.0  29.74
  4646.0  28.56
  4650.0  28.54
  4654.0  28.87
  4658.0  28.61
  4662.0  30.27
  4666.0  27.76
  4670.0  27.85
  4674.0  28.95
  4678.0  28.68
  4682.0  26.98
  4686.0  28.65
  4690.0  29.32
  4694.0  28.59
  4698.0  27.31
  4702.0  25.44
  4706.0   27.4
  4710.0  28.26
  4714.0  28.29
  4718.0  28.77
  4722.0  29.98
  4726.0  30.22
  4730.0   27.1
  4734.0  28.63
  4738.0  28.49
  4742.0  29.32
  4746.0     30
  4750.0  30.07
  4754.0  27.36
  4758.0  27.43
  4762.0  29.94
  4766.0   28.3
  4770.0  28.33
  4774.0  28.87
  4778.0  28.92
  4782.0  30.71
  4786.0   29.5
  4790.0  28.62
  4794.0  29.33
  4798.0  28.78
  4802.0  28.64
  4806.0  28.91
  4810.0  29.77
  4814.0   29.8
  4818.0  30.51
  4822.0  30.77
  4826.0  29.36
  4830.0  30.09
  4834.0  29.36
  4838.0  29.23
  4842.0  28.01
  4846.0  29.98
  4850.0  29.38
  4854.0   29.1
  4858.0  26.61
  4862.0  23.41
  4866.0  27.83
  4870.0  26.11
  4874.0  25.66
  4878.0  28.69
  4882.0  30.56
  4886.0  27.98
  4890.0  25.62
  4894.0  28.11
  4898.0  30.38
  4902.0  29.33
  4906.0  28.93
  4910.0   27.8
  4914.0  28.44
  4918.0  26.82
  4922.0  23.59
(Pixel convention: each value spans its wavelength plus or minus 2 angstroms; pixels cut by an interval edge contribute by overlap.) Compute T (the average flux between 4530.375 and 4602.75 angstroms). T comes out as 27.8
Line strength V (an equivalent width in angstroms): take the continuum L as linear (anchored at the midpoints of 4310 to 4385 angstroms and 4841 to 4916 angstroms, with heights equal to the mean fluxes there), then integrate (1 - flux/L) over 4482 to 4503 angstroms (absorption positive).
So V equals -2.3 angstroms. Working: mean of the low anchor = 23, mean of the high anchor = 28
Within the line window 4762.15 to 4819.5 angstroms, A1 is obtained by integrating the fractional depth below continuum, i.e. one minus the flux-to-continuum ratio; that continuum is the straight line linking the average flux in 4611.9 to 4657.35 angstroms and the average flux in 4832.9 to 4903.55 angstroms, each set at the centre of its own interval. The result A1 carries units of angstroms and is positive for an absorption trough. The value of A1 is -1.5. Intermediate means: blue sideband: 29.3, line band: 29.2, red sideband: 28.1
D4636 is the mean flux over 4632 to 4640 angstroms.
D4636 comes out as 29.3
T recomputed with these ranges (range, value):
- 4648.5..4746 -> 28.5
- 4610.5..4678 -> 29.1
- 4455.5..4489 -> 25.8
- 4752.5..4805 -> 28.8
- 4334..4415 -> 22.8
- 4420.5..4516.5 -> 26.4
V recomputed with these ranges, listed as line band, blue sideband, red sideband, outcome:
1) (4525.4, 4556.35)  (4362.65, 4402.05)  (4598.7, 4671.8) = 0.4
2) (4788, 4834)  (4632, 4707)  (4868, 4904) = -2.1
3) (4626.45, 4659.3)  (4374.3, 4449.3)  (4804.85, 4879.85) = -3.9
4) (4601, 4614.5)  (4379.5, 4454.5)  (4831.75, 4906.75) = -1.8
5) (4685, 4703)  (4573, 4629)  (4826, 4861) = 0.5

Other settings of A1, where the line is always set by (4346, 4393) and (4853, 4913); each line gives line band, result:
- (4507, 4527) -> -3.8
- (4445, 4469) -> -1.0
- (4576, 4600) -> -3.3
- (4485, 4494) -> -1.4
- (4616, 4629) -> -2.3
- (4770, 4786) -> -1.6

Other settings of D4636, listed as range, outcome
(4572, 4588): 28.2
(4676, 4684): 27.8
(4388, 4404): 22.7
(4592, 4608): 28.2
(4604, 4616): 29.1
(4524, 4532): 24.4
